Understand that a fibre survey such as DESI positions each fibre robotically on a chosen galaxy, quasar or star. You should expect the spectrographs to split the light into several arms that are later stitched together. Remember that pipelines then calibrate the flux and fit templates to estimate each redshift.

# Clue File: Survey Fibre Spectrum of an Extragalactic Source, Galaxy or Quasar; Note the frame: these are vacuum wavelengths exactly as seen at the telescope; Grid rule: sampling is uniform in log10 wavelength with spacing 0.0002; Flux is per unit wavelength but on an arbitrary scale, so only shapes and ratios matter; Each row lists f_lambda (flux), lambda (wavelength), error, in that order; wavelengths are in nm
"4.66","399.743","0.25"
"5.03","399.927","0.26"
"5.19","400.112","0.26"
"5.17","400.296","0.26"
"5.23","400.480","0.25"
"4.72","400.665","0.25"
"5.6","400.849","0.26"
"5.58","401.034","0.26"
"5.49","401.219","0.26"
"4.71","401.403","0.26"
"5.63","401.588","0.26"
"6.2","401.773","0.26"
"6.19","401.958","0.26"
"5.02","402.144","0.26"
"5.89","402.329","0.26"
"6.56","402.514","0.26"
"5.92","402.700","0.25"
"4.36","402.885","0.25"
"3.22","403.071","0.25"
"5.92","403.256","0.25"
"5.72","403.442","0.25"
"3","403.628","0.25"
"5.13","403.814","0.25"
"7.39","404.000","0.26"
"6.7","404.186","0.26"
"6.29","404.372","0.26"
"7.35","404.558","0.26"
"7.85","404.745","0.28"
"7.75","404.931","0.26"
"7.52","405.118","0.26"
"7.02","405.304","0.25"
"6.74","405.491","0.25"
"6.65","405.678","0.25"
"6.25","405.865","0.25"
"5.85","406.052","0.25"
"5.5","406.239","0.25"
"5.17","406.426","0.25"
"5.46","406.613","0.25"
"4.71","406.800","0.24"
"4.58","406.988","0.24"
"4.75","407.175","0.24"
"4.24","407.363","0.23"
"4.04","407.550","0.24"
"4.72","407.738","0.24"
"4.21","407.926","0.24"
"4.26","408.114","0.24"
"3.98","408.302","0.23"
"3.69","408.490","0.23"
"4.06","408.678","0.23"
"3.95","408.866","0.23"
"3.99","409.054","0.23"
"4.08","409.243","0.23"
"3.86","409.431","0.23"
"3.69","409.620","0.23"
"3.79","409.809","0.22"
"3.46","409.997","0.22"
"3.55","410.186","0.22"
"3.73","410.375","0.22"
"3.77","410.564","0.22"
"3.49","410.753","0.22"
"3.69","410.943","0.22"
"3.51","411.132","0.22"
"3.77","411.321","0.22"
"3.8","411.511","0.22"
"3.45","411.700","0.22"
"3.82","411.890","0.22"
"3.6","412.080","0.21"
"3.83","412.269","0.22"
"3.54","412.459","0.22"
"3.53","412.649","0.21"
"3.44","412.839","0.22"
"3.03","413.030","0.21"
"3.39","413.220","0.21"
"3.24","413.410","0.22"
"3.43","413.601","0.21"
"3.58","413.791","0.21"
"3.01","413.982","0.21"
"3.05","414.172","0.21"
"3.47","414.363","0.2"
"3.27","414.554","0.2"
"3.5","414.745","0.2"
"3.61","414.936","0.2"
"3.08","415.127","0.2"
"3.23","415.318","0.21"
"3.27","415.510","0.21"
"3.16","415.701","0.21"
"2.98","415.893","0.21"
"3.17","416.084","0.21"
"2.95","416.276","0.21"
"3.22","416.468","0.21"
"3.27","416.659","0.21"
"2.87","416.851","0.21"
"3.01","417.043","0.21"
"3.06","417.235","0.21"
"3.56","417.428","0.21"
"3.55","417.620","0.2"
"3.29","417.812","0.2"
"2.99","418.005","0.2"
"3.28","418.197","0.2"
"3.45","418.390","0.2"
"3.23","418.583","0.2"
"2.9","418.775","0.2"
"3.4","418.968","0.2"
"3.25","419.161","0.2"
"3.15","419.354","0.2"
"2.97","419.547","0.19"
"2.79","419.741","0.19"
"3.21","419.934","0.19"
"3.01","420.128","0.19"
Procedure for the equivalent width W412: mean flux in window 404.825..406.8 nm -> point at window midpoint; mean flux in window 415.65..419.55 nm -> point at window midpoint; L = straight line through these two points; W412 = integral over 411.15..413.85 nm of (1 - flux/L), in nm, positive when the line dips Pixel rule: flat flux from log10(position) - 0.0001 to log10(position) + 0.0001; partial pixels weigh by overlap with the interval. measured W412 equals 0.600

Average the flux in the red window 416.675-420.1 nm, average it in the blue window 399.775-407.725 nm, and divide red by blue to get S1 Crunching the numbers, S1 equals 0.56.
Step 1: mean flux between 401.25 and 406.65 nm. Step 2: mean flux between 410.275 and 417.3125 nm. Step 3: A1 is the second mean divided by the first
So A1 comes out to 0.6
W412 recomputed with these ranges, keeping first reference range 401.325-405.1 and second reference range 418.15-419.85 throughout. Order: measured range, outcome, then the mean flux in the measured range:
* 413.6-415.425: 0.28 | 3.32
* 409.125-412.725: 0.68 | 3.68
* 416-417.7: 0.16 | 3.18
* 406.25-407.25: 0.05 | 4.99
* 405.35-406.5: -0.14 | 6.08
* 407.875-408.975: 0.21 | 4.02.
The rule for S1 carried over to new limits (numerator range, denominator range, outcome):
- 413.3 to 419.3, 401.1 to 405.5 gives 0.54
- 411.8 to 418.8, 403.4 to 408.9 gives 0.60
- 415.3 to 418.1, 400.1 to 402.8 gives 0.57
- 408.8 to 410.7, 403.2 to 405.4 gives 0.58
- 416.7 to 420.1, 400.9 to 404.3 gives 0.58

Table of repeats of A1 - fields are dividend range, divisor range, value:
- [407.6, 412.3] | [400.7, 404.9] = 0.67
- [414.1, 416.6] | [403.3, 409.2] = 0.60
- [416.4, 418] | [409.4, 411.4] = 0.88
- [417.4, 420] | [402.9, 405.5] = 0.52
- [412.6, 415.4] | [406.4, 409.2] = 0.76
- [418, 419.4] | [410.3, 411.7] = 0.88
